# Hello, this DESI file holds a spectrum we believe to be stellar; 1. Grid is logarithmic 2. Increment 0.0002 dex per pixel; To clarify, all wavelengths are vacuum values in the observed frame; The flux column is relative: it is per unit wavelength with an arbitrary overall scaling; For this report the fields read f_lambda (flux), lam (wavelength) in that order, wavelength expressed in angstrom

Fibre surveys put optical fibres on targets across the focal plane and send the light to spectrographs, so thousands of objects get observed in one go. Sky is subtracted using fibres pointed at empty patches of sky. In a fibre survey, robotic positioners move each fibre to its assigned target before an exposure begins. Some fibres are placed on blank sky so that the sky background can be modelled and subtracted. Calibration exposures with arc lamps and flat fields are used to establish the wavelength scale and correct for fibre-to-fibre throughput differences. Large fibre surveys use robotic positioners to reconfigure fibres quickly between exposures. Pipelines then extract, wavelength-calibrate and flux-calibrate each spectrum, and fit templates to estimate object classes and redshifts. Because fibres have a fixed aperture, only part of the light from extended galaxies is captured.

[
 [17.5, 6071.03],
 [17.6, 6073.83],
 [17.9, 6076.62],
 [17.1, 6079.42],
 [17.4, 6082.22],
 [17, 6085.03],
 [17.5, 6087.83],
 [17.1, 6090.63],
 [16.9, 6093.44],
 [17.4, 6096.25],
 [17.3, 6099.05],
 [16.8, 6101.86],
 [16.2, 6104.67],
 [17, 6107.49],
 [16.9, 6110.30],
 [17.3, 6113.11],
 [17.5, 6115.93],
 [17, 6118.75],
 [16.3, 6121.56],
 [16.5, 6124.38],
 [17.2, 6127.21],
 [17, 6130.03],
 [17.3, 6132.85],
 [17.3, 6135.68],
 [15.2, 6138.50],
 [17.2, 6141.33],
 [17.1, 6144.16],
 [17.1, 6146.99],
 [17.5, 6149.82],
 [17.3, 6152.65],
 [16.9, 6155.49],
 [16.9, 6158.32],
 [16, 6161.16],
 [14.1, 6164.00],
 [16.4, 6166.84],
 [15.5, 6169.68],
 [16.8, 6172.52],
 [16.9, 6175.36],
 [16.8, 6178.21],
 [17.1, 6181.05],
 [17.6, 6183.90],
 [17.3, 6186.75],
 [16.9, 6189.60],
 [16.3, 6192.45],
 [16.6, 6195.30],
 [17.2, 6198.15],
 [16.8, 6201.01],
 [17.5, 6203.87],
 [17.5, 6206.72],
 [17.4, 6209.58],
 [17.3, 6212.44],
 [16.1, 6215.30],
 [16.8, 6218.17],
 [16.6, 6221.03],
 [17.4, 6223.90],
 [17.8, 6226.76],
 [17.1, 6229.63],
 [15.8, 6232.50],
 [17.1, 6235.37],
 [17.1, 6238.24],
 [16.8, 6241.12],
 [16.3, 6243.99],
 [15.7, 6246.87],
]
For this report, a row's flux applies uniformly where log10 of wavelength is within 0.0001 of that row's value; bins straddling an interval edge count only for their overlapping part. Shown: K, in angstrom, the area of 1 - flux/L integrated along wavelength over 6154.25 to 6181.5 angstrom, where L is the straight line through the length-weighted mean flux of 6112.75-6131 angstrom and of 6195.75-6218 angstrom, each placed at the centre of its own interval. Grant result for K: 1.1 angstrom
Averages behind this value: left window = 16.9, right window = 17.1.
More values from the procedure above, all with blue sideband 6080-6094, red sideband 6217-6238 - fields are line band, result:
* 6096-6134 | 0.4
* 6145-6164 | 0.4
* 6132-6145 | 0.2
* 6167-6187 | 0.3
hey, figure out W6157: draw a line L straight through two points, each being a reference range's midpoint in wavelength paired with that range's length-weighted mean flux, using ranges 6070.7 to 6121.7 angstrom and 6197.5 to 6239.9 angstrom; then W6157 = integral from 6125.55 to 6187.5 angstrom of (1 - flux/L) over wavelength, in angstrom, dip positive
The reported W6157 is 1.3 angstrom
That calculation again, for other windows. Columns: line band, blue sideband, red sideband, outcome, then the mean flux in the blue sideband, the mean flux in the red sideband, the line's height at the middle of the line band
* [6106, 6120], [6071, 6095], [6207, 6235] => 0.1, 17.3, 17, 17.2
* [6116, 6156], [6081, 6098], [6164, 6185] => -0.2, 17.2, 16.5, 16.8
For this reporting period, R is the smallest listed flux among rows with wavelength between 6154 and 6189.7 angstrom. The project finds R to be 14.1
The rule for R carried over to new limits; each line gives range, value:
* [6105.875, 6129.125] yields 16.3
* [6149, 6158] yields 16.9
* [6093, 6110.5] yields 16.2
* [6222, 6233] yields 15.8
